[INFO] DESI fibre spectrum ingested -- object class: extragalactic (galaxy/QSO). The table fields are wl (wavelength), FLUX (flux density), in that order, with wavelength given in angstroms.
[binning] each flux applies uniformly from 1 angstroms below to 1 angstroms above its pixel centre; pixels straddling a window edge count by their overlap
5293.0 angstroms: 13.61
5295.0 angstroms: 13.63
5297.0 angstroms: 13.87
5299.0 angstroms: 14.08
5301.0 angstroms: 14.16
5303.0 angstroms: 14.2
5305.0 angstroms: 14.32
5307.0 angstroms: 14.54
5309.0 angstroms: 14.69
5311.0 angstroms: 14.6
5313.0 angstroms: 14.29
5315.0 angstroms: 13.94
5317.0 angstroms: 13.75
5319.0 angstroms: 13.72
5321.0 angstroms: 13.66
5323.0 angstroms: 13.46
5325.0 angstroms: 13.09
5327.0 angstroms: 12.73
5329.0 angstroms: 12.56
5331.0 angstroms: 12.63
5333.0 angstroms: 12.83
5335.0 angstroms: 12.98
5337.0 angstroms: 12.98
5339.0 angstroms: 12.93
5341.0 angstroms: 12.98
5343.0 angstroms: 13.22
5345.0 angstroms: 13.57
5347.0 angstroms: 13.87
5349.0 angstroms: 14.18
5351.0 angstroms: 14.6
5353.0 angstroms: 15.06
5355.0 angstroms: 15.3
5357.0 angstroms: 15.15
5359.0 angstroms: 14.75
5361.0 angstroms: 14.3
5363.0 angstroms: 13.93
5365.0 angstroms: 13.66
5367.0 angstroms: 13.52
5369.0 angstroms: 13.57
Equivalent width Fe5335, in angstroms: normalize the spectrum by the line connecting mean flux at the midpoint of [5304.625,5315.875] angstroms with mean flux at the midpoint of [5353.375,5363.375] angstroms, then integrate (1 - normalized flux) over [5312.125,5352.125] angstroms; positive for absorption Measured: 3.2 angstroms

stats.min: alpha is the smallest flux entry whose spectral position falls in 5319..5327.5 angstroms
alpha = 12.73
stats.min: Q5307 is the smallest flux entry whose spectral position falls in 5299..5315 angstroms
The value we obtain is 13.94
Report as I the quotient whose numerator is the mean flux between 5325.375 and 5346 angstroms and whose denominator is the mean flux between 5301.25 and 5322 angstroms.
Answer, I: 0.91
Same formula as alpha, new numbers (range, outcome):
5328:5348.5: 12.56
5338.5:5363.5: 12.93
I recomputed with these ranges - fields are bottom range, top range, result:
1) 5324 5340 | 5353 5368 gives 1.12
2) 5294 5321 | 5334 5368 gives 0.99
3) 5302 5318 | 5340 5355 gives 0.98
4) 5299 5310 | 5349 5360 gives 1.04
